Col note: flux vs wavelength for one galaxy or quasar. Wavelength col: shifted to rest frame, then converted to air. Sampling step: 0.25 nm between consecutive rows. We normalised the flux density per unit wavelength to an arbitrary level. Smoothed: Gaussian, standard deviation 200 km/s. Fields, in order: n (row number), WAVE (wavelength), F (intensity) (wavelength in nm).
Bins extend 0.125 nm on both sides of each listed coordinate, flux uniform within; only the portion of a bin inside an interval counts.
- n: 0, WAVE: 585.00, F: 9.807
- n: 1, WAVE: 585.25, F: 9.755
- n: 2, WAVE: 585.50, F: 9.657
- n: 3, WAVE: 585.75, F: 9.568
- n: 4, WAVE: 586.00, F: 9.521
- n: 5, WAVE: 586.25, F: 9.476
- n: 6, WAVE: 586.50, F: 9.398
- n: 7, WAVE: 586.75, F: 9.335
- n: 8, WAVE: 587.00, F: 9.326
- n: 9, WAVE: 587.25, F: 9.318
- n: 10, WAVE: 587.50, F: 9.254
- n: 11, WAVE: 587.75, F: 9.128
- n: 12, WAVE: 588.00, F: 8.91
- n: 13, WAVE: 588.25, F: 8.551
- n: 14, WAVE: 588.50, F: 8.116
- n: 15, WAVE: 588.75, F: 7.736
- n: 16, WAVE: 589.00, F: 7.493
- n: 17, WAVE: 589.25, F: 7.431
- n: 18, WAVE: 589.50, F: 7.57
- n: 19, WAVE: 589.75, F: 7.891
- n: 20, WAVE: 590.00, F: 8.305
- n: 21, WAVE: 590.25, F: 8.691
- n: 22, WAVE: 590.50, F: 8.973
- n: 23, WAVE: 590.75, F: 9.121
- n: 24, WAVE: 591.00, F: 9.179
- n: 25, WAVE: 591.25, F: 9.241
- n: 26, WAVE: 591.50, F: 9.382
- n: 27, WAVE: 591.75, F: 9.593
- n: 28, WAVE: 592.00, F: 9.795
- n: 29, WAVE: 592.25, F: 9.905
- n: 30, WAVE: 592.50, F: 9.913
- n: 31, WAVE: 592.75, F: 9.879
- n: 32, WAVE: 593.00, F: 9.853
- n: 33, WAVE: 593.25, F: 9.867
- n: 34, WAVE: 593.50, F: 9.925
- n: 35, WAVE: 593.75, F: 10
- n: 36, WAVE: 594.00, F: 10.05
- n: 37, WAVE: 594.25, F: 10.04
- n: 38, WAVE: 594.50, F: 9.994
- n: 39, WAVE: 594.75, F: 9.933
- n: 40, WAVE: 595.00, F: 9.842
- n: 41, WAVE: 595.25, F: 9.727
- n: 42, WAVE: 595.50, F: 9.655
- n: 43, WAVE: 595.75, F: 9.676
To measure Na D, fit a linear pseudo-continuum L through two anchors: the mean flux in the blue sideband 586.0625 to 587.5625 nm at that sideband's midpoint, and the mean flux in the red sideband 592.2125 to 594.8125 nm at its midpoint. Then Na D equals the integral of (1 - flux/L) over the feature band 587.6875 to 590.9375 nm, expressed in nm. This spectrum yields 0.43 nm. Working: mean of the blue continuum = 9.36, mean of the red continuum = 9.94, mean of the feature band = 8.3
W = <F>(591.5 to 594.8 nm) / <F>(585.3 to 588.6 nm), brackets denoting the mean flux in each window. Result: 1.07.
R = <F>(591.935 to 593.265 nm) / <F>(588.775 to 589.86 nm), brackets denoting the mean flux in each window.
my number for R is 1.3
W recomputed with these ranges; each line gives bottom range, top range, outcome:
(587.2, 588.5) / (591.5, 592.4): 1.09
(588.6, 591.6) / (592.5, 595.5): 1.18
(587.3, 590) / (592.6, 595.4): 1.20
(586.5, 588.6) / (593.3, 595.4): 1.10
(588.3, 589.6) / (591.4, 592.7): 1.26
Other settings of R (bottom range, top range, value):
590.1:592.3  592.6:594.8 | 1.07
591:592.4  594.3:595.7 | 1.03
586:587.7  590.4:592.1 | 1.00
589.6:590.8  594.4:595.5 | 1.15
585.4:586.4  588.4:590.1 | 0.81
